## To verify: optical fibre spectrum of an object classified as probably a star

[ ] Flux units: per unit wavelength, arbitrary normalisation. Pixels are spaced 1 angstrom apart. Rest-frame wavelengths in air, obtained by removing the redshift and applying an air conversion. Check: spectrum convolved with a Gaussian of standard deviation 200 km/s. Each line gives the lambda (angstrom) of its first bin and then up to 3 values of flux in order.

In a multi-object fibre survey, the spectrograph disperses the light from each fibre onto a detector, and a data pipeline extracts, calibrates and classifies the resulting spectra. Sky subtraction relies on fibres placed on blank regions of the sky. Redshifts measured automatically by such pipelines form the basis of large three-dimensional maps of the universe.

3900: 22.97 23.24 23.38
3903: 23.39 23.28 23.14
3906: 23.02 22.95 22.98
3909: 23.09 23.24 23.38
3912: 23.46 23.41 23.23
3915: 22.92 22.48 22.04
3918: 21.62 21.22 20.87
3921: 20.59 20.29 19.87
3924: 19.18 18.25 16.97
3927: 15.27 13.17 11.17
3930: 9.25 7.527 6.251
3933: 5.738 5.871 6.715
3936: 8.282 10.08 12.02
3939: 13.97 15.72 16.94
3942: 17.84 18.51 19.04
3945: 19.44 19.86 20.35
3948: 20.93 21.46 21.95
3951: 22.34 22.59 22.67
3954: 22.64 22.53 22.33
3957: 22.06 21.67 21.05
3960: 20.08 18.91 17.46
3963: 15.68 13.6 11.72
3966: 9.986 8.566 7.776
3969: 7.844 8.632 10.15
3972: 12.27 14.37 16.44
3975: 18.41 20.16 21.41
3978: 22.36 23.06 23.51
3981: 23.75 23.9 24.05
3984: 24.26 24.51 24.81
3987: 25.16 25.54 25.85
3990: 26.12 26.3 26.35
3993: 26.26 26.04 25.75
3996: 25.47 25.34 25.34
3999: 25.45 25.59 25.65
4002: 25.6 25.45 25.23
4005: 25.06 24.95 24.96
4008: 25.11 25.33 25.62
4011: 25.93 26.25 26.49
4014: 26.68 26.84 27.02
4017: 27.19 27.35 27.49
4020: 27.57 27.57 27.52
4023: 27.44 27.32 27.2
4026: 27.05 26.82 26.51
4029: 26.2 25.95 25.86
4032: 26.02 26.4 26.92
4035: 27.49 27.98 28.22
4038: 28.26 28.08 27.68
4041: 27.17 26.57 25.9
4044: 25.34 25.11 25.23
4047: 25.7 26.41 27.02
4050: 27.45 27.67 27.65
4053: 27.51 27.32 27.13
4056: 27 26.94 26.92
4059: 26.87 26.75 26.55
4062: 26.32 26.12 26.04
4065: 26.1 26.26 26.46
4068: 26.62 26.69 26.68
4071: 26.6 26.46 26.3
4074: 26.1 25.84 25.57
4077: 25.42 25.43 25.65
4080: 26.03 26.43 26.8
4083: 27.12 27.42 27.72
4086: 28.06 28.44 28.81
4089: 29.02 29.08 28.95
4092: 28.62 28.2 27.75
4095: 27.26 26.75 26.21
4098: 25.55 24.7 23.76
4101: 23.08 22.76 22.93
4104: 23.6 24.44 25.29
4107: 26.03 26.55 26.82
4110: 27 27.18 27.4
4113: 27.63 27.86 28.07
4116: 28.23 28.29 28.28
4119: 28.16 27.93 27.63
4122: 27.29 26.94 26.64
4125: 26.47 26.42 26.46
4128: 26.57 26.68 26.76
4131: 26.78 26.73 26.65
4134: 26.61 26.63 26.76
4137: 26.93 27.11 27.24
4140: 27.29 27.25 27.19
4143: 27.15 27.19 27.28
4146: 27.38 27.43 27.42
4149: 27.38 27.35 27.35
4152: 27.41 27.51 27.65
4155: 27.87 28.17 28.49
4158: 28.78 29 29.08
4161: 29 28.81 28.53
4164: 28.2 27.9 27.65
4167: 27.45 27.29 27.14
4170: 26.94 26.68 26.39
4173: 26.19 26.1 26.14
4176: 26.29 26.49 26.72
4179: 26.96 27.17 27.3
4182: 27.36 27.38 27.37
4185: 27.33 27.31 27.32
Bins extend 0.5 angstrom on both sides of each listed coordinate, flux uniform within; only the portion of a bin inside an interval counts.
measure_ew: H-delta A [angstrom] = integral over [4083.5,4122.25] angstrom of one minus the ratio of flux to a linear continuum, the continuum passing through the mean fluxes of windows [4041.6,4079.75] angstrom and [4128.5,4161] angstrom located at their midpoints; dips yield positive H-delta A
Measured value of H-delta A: 0.0 angstrom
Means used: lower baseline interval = 26.4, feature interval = 26.9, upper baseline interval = 27.4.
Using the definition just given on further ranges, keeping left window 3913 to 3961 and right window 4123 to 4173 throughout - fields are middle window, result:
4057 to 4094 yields -4.45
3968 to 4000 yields -2.93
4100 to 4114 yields 0.01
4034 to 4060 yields -4.89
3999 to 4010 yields -2.41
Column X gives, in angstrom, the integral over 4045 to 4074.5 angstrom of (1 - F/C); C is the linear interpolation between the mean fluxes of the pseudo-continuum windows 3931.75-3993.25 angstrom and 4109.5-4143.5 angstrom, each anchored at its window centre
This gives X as -3.9 angstrom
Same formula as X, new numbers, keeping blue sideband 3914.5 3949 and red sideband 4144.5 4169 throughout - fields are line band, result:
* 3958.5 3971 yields 3.1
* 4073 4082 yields -0.8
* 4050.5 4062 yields -2.3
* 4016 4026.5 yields -3.4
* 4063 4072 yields -1.3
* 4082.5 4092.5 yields -1.7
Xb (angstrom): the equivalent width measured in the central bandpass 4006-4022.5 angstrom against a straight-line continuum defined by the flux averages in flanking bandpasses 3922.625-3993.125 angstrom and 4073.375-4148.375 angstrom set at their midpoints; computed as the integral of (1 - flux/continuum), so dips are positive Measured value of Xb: -4.3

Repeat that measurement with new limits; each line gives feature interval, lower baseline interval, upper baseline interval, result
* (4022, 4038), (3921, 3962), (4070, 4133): -3.4 angstrom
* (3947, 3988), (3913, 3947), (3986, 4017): 3.9 angstrom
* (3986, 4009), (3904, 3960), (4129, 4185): -4.9 angstrom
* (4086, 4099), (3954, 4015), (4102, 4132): -1.0 angstrom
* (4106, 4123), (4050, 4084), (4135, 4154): -0.3 angstrom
